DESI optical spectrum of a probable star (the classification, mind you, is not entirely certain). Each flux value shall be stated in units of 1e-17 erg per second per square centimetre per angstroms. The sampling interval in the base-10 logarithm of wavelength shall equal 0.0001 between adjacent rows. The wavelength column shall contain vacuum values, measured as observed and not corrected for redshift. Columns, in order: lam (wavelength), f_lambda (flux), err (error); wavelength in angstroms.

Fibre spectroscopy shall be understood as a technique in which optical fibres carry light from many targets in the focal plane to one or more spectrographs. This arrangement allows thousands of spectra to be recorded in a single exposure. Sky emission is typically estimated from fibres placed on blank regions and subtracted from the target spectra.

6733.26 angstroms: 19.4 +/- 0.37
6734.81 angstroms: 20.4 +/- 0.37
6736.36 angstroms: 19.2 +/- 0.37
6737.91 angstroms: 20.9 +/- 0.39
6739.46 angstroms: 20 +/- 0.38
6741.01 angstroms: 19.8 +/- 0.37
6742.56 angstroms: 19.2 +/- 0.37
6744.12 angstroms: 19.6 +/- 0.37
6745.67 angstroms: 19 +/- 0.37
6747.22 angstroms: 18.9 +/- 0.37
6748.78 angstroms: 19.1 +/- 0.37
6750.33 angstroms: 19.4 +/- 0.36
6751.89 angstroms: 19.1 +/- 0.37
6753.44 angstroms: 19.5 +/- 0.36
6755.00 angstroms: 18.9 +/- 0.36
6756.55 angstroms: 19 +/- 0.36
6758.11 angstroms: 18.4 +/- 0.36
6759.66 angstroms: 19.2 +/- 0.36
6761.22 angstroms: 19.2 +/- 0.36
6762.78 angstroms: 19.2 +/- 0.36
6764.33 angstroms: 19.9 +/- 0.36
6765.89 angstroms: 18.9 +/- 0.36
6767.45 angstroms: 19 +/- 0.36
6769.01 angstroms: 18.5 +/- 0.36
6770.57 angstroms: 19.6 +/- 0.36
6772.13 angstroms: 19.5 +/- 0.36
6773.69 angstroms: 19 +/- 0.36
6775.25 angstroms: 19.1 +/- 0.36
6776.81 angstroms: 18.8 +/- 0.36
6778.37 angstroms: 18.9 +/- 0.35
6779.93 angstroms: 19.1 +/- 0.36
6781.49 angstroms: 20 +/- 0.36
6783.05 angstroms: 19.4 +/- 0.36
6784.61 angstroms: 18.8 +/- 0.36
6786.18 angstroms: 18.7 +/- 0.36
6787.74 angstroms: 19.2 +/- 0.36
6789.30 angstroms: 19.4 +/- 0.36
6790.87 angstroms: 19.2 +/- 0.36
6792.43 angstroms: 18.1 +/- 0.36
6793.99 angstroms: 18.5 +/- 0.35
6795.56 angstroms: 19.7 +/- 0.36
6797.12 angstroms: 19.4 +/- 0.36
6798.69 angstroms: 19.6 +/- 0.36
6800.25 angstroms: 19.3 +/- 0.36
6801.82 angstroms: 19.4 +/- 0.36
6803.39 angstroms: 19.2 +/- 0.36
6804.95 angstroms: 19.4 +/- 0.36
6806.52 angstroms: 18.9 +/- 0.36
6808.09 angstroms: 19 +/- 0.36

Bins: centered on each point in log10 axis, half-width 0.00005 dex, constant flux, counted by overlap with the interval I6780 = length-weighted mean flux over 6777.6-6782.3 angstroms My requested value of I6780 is 19.4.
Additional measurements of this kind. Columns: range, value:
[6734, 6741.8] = 20.1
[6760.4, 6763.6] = 19.2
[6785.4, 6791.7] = 19.1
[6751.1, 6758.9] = 19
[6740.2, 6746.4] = 19.4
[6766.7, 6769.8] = 18.7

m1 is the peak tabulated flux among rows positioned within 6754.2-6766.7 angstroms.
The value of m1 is 19.9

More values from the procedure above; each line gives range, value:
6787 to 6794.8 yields 19.4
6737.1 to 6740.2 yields 20.9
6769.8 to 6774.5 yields 19.6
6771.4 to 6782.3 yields 20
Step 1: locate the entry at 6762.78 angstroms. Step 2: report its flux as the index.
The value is 19.2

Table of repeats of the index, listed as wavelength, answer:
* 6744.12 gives 19.6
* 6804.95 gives 19.4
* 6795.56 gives 19.7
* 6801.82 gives 19.4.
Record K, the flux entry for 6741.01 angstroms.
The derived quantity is 19.8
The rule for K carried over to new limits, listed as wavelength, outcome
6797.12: 19.4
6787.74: 19.2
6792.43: 18.1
